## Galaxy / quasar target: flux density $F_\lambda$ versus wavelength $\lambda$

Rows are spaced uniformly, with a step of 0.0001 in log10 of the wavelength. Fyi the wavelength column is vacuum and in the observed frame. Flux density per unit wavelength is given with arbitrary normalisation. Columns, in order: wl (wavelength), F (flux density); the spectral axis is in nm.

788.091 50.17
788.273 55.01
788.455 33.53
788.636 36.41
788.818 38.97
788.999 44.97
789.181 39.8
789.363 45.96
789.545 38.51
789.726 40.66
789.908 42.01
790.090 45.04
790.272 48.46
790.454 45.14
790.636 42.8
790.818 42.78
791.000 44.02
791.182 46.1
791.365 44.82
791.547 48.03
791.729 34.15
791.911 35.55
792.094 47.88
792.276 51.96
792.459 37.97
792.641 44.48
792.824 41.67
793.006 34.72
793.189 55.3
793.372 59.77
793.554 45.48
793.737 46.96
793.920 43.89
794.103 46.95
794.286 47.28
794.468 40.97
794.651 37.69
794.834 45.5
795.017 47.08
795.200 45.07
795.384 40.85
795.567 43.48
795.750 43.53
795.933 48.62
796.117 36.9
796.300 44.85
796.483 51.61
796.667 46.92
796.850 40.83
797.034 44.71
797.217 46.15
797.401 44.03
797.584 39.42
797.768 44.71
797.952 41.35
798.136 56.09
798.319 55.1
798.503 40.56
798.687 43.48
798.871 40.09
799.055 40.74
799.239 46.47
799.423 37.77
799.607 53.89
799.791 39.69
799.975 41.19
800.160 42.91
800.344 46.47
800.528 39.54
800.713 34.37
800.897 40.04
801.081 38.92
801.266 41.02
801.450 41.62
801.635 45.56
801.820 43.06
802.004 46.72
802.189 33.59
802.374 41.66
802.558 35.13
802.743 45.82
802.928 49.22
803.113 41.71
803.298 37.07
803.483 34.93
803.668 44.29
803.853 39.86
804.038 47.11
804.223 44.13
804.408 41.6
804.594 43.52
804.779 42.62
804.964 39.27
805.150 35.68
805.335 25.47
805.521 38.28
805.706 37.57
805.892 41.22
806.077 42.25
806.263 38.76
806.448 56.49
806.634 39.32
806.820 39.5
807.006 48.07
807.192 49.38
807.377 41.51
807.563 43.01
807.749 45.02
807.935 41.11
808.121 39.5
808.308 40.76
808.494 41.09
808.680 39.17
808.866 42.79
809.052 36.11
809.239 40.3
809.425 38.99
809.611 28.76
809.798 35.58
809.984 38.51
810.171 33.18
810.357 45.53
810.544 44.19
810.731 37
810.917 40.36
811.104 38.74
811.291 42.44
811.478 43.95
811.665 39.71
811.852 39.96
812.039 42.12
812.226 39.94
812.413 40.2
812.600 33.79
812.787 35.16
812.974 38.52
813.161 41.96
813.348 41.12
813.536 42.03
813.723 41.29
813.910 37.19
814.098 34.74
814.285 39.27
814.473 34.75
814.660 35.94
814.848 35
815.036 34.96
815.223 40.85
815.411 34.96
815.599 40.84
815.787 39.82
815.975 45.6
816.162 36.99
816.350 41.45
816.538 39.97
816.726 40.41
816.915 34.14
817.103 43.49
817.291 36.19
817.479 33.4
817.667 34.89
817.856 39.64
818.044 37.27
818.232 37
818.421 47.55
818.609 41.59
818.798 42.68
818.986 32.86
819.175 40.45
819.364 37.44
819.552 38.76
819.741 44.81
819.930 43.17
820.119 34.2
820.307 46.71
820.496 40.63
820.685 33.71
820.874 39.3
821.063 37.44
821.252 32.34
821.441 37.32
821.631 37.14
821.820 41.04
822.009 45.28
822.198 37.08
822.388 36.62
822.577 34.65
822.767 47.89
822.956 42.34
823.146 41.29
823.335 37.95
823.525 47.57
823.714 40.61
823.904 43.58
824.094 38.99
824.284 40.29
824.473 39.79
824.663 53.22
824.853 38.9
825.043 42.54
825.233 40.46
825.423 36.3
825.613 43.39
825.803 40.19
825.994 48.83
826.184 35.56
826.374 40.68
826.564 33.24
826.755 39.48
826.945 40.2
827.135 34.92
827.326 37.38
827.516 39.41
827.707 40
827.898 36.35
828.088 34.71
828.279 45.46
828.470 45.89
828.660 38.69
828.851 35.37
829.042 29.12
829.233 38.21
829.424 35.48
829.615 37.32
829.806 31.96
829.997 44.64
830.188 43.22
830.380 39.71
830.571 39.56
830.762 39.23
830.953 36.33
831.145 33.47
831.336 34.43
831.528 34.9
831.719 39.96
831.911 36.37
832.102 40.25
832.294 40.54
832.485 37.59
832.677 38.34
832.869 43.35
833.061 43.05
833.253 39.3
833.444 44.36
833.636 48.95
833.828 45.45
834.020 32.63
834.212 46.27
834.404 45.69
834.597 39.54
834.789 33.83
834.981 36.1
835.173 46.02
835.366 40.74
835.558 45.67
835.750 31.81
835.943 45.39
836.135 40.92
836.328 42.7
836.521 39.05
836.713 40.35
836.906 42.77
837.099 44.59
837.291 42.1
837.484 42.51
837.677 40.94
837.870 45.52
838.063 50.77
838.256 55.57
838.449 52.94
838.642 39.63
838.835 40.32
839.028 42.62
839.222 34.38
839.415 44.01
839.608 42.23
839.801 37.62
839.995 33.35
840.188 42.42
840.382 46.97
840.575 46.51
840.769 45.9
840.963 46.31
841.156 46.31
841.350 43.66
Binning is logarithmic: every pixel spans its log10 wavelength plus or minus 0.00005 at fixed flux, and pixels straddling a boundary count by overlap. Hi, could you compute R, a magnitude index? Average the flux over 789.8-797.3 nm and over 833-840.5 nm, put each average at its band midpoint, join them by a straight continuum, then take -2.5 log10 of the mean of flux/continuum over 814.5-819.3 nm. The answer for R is 0.12 mag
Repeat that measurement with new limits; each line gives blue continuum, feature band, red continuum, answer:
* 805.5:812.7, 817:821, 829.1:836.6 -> 0.03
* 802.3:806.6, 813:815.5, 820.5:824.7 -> 0.07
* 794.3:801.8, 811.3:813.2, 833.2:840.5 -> 0.09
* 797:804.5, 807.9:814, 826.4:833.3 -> 0.05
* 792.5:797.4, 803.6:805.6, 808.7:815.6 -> 0.04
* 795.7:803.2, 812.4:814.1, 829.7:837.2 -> 0.09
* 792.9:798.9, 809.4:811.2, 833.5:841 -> 0.16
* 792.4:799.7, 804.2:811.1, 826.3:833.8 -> 0.06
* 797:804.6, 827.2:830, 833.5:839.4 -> 0.13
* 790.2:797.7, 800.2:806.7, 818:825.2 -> 0.05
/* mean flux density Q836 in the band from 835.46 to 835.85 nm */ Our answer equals 38.8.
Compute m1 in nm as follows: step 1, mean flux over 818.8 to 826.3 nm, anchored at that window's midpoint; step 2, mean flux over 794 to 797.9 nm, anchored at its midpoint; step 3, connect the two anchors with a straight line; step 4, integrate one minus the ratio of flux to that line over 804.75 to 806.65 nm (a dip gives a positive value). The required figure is 0.137 nm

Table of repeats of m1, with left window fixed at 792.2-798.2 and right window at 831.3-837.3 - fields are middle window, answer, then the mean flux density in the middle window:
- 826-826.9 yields 0.07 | 38.6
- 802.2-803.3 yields 0.07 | 41.6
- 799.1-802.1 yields 0.13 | 42.4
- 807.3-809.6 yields 0.17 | 40.3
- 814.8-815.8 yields 0.12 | 37.7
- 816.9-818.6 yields 0.16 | 38.5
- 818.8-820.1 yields 0.09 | 39.5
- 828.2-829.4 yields 0.08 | 38.5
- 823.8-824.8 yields -0.03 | 43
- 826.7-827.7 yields 0.08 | 38.4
